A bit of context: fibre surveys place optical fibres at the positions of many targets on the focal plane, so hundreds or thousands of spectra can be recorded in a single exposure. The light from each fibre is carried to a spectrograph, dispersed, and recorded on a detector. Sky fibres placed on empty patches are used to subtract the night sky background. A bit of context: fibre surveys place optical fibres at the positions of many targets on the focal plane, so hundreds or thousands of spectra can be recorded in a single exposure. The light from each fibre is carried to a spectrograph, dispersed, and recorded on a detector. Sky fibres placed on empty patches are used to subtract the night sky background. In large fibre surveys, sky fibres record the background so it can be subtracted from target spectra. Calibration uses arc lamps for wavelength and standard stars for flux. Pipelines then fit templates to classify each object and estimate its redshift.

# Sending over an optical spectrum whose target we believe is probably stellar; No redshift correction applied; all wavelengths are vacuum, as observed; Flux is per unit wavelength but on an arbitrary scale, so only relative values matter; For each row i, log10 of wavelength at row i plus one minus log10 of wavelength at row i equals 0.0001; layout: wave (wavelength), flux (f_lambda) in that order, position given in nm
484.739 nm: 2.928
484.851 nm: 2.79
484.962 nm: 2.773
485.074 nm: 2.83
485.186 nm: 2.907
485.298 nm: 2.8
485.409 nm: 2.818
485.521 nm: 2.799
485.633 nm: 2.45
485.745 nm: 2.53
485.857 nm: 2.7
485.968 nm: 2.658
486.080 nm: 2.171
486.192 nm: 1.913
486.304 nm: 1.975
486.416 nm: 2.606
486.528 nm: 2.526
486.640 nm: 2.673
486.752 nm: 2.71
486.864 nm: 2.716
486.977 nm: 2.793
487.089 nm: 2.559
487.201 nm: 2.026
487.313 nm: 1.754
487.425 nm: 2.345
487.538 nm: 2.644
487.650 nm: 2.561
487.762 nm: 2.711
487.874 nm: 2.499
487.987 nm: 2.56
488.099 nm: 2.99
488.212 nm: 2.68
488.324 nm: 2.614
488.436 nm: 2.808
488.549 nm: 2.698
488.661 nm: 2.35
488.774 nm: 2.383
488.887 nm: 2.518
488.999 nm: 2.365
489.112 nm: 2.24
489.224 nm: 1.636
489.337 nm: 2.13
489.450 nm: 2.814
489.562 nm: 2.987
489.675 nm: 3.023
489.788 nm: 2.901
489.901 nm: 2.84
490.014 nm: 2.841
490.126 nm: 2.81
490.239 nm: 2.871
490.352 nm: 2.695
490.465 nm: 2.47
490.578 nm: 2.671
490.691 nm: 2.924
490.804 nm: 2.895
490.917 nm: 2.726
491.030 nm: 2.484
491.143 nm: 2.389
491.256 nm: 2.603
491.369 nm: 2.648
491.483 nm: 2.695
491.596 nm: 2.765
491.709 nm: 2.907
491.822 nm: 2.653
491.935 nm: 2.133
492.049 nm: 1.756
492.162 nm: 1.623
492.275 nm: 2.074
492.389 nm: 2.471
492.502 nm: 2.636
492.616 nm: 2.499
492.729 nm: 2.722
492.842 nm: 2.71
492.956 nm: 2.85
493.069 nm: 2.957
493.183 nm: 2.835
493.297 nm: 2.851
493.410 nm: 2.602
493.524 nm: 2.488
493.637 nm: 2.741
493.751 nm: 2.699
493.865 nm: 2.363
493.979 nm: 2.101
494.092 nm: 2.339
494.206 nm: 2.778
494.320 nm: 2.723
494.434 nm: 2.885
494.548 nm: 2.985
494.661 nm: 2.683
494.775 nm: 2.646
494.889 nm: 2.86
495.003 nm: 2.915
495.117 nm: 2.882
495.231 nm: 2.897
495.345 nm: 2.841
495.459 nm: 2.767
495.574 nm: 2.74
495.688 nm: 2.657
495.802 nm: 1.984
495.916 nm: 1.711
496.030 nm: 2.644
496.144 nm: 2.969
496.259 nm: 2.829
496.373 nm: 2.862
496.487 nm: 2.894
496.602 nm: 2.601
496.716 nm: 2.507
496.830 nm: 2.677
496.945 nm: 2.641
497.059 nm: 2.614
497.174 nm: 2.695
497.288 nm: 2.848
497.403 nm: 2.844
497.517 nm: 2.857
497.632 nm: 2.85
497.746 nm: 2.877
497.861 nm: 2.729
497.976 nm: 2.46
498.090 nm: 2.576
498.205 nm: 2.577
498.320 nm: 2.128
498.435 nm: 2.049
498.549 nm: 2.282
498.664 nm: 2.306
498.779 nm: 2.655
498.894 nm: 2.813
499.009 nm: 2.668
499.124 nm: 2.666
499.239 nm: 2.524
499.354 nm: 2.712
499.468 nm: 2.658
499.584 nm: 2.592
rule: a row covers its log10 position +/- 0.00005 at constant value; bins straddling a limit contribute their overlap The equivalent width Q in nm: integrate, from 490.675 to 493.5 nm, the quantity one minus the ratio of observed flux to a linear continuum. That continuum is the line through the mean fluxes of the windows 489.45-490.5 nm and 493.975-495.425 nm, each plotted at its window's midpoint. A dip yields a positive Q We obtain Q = 0.232 nm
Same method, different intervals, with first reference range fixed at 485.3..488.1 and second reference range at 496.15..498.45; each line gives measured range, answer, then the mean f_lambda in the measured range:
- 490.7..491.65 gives -0.033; 2.66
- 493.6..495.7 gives -0.064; 2.71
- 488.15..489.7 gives 0.019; 2.51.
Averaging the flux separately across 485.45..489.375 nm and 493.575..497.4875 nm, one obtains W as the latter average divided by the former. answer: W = 1.08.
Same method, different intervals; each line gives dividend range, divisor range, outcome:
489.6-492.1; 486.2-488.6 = 1.06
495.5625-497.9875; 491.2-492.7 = 1.10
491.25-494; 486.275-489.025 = 1.00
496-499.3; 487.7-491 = 1.00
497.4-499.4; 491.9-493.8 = 1.03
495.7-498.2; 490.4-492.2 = 1.05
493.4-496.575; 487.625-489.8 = 1.04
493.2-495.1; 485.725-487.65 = 1.10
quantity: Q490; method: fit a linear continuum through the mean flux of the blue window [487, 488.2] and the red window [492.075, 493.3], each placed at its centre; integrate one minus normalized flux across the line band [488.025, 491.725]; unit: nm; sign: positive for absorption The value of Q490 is -0.21 nm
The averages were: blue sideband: 2.48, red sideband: 2.53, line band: 2.64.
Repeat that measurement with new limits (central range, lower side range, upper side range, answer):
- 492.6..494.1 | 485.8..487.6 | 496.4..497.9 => -0.01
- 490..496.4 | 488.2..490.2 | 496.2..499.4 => -0.03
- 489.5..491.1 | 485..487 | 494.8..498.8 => -0.12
